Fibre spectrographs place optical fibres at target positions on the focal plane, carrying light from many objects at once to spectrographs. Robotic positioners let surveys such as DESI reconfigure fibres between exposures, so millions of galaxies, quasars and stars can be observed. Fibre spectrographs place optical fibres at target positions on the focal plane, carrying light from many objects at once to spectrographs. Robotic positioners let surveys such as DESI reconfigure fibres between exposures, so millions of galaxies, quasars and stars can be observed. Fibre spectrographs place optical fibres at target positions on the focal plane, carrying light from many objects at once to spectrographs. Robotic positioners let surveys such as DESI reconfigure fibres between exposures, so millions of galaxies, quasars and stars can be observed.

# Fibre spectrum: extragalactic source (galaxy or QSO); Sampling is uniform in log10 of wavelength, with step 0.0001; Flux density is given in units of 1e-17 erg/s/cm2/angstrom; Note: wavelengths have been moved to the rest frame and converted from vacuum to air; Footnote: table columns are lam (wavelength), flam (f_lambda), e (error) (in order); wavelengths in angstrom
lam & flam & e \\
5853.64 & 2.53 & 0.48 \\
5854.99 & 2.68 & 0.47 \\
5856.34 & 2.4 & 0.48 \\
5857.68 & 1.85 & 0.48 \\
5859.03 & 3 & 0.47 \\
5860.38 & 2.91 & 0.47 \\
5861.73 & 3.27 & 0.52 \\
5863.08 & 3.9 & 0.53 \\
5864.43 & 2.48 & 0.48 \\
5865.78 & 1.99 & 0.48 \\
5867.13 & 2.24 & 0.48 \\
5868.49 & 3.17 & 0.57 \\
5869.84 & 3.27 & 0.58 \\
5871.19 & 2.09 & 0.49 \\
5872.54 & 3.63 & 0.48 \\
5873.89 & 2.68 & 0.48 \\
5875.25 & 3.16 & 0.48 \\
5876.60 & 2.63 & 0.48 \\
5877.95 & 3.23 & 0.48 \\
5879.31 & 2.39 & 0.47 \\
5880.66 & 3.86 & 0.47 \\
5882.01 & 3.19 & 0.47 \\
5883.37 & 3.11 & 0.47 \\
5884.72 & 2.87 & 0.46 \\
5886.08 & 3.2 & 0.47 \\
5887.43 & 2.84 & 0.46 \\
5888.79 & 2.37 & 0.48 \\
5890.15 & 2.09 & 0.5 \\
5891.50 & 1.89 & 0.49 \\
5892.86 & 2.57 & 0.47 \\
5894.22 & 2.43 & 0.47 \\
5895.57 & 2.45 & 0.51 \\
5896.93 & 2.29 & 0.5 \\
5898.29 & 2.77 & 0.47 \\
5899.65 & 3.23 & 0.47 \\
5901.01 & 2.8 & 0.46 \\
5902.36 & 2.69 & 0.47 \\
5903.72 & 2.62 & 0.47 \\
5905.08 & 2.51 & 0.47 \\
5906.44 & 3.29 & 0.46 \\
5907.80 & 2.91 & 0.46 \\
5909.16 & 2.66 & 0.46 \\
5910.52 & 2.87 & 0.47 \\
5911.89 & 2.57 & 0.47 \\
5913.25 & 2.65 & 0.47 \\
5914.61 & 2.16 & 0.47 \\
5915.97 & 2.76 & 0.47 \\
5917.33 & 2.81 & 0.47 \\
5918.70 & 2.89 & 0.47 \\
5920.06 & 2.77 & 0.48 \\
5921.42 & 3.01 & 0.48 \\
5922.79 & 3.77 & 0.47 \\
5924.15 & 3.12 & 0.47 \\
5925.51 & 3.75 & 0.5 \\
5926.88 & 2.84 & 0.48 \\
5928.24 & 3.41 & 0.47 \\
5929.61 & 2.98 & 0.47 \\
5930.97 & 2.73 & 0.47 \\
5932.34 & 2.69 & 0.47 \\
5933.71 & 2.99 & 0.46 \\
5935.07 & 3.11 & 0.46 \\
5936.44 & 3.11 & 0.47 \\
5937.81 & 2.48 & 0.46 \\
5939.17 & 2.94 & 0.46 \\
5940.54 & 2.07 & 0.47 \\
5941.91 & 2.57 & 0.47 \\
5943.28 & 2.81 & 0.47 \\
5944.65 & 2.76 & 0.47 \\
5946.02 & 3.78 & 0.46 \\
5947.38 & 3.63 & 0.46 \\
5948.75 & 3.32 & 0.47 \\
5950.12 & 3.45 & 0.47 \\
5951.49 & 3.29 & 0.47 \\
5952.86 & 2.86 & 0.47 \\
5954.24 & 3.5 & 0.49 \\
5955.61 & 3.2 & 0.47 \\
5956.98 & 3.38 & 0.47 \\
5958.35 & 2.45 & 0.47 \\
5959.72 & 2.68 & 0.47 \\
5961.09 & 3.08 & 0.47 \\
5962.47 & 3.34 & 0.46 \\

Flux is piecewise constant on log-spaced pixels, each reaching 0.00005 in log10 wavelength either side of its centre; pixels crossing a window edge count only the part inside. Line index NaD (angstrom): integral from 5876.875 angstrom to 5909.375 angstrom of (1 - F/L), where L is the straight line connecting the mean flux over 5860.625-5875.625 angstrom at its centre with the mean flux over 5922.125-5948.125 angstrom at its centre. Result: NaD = 2.0 angstrom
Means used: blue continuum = 2.89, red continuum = 3.03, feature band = 2.76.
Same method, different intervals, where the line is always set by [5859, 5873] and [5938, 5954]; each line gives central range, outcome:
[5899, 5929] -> 0.7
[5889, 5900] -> 1.9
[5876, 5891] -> 0.2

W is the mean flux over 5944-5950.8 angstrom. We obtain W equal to 3.4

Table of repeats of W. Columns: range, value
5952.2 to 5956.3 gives 3.18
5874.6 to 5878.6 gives 3.01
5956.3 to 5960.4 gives 2.84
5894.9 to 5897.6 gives 2.37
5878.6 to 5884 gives 3.14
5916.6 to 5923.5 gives 3.05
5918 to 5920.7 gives 2.83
